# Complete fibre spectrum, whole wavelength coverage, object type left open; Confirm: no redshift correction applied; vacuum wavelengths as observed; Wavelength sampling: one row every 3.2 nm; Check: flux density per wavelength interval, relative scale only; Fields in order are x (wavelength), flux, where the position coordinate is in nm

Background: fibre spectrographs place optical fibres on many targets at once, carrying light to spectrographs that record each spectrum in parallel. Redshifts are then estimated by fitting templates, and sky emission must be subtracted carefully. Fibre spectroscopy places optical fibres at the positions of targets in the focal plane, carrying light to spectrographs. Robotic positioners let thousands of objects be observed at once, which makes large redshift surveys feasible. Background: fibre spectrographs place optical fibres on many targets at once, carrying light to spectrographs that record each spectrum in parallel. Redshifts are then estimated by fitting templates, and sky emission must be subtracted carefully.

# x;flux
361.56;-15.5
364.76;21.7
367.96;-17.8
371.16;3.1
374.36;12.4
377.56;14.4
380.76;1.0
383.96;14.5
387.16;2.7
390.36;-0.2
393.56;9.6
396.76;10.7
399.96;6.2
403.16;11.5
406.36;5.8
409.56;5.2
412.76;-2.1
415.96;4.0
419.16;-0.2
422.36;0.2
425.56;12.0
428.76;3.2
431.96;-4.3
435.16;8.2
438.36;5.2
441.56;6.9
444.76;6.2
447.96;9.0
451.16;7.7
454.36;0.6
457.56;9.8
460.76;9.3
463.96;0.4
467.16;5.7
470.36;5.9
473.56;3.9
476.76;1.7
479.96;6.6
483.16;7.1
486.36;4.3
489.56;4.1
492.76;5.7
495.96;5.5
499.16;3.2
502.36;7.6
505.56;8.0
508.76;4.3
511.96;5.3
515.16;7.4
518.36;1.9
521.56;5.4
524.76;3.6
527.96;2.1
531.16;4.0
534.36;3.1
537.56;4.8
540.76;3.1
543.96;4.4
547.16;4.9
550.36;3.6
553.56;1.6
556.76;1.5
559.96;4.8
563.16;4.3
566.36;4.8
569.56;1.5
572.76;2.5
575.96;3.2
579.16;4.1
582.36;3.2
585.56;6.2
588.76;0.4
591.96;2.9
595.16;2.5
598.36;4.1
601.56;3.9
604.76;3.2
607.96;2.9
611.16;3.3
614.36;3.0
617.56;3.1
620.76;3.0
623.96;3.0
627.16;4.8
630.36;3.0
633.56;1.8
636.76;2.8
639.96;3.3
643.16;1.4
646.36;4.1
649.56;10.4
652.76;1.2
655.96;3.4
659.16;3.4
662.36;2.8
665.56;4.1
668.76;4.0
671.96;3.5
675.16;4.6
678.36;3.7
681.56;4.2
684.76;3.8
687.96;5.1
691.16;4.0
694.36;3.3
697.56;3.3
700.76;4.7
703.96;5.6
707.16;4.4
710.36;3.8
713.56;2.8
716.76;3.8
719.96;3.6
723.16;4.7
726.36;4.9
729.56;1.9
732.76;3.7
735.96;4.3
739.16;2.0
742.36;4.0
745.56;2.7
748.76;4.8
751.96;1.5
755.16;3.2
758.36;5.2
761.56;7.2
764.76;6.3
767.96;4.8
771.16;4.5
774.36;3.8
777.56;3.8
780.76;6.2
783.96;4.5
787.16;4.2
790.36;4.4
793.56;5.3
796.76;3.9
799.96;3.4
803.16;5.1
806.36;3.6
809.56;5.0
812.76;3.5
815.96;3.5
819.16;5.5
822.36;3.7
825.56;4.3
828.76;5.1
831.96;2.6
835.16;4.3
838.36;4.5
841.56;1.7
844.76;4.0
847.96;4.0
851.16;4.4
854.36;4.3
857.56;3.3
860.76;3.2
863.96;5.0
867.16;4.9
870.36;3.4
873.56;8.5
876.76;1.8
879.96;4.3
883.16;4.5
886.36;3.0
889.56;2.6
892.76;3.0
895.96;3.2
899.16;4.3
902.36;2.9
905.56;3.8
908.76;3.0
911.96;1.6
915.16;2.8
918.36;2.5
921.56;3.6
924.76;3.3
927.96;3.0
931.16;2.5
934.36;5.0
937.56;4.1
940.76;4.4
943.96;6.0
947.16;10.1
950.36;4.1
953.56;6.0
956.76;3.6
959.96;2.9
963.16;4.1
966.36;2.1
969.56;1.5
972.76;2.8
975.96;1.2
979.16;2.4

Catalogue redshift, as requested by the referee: 0.74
